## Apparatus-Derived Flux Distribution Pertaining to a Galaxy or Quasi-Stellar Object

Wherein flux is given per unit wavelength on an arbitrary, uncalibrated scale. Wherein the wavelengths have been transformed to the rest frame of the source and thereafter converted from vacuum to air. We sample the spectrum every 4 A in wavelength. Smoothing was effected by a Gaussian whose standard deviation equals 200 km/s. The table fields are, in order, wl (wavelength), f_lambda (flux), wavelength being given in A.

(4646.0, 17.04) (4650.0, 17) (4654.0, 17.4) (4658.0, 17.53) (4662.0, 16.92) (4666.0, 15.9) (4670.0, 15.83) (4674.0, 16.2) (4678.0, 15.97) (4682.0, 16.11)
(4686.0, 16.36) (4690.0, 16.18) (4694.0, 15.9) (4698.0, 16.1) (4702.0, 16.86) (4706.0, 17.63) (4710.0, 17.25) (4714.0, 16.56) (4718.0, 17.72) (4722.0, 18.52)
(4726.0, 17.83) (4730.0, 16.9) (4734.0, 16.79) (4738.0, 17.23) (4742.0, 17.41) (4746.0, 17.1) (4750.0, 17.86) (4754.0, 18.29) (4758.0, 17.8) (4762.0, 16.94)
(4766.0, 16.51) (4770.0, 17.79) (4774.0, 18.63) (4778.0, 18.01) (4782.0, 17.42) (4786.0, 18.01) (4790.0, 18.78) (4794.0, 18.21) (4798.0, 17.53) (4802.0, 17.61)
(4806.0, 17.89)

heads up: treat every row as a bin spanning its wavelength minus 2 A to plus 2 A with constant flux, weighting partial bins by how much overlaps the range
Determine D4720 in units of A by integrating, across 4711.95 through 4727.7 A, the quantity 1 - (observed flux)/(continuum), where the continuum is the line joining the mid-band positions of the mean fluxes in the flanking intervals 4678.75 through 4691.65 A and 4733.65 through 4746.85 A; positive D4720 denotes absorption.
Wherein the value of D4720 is -0.78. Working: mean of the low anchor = 16.2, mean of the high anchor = 17.2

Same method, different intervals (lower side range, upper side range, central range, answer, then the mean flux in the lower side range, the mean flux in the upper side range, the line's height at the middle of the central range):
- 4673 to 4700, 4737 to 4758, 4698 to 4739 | -0.91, 16.1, 17.6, 16.9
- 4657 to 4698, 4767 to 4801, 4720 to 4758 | -0.68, 16.3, 18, 17.3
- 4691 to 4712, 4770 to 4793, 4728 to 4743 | 0.23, 16.7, 18.1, 17.3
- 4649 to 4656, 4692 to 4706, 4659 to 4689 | 1.16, 17.2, 16.5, 16.9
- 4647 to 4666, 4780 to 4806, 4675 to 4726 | 1.62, 17.1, 17.9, 17.3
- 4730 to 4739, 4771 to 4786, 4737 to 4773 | -0.07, 17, 18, 17.4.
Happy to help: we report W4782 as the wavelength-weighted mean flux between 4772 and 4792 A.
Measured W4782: 18.2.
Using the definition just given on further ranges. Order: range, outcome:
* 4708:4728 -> 17.6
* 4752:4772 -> 17.5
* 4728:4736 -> 16.8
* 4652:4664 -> 17.3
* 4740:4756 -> 17.7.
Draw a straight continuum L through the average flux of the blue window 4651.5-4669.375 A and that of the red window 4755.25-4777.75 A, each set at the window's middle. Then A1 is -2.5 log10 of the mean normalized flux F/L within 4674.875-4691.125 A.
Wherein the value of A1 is 0.06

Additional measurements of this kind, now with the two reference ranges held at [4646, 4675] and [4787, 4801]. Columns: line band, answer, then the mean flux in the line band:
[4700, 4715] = 0.007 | 17.1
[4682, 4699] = 0.059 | 16.1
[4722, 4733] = -0.006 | 17.5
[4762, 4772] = 0.045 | 17.1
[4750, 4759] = -0.020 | 18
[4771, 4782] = -0.010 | 18.1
